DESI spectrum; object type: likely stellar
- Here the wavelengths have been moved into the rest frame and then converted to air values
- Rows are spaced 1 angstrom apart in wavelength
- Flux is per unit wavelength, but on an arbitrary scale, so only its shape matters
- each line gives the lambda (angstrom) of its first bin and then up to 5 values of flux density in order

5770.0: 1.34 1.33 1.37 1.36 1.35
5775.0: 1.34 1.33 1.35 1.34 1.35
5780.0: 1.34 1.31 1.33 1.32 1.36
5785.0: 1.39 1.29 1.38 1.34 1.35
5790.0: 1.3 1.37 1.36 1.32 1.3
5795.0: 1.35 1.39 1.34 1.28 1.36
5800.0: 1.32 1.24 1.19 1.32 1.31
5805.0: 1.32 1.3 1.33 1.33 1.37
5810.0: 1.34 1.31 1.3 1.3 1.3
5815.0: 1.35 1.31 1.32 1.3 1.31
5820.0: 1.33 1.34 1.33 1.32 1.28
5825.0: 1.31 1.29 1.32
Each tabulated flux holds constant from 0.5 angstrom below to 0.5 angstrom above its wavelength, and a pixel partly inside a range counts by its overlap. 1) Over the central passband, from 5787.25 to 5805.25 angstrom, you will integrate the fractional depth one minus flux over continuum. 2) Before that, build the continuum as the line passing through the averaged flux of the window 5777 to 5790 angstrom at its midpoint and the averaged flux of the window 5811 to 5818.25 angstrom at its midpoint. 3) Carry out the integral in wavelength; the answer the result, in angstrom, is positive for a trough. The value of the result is 0.1 angstrom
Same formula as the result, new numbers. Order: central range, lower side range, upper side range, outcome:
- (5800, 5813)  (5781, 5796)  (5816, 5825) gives 0.2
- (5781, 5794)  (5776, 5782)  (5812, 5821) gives -0.1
